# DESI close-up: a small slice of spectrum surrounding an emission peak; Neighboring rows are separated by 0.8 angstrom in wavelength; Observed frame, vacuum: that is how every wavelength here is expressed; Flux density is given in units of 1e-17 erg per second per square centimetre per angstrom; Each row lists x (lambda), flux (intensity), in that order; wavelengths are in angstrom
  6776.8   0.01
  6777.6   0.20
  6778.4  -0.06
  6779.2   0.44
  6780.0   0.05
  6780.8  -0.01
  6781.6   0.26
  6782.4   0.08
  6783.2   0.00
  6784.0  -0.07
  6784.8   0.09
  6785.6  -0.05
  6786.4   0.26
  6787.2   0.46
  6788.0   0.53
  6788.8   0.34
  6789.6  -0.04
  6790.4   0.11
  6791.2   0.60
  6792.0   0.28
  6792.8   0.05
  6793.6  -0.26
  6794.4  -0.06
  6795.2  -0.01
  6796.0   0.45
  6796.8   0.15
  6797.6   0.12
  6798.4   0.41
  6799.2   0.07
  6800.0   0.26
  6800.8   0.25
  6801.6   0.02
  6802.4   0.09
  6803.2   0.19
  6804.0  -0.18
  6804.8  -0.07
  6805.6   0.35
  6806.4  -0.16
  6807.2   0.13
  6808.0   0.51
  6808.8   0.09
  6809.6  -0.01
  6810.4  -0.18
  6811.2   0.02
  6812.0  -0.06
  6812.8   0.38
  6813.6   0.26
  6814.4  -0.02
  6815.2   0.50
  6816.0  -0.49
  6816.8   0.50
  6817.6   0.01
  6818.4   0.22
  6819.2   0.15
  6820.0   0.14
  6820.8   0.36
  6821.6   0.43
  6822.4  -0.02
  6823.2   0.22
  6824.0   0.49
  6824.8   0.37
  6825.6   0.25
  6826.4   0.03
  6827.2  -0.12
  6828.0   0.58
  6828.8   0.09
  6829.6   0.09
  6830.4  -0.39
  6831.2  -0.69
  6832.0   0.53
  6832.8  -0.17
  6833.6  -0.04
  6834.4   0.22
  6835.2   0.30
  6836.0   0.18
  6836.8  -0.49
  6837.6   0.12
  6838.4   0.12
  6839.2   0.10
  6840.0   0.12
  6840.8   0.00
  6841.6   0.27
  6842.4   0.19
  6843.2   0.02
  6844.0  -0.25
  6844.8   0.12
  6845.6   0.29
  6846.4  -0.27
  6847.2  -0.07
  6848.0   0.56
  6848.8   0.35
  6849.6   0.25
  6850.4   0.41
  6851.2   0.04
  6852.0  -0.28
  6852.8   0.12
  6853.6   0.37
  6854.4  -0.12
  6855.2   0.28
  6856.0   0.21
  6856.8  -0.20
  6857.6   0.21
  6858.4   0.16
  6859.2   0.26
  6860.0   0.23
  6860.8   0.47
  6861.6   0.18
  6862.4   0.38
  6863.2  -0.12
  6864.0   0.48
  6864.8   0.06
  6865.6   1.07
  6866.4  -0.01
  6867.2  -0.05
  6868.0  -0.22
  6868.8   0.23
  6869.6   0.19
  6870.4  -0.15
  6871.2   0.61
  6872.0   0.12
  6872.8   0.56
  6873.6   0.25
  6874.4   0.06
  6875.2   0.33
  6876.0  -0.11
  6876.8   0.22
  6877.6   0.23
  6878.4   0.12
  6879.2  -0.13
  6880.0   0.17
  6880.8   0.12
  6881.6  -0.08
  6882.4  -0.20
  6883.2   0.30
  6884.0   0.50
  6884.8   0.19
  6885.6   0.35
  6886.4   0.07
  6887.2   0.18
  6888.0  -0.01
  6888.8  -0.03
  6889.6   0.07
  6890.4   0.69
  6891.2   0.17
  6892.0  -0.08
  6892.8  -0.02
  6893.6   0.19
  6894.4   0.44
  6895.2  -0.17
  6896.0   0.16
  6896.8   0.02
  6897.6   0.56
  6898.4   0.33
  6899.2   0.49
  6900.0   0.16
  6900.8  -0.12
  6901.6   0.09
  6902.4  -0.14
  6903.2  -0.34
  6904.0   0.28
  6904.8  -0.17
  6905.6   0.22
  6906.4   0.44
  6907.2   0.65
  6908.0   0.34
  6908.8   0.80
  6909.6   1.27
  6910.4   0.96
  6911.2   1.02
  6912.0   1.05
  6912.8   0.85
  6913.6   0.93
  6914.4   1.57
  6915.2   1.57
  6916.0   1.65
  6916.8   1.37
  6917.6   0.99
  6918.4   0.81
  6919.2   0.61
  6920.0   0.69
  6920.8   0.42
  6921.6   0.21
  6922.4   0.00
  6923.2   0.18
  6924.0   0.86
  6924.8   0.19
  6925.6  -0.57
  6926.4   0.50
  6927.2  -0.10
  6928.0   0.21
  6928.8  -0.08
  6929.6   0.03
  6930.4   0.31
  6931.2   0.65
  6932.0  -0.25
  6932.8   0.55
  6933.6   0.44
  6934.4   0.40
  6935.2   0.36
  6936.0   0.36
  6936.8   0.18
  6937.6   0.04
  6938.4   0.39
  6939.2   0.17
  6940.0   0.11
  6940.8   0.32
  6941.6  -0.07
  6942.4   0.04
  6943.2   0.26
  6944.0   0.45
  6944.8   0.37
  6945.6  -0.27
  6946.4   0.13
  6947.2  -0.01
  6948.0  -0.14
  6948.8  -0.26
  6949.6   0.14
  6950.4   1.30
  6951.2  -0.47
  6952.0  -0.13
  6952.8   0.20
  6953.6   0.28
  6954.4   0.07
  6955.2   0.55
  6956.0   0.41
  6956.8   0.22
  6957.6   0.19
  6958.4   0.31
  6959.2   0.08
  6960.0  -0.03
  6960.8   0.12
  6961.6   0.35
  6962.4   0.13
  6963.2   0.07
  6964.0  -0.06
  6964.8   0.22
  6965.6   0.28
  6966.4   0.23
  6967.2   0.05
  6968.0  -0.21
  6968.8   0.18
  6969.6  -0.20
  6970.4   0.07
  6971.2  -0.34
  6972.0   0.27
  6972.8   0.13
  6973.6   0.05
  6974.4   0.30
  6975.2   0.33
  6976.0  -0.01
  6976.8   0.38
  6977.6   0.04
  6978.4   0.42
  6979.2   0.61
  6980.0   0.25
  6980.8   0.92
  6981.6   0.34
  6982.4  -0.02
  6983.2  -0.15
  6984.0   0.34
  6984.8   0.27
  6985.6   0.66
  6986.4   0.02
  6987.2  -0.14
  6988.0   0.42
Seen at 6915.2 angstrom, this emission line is [O II]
